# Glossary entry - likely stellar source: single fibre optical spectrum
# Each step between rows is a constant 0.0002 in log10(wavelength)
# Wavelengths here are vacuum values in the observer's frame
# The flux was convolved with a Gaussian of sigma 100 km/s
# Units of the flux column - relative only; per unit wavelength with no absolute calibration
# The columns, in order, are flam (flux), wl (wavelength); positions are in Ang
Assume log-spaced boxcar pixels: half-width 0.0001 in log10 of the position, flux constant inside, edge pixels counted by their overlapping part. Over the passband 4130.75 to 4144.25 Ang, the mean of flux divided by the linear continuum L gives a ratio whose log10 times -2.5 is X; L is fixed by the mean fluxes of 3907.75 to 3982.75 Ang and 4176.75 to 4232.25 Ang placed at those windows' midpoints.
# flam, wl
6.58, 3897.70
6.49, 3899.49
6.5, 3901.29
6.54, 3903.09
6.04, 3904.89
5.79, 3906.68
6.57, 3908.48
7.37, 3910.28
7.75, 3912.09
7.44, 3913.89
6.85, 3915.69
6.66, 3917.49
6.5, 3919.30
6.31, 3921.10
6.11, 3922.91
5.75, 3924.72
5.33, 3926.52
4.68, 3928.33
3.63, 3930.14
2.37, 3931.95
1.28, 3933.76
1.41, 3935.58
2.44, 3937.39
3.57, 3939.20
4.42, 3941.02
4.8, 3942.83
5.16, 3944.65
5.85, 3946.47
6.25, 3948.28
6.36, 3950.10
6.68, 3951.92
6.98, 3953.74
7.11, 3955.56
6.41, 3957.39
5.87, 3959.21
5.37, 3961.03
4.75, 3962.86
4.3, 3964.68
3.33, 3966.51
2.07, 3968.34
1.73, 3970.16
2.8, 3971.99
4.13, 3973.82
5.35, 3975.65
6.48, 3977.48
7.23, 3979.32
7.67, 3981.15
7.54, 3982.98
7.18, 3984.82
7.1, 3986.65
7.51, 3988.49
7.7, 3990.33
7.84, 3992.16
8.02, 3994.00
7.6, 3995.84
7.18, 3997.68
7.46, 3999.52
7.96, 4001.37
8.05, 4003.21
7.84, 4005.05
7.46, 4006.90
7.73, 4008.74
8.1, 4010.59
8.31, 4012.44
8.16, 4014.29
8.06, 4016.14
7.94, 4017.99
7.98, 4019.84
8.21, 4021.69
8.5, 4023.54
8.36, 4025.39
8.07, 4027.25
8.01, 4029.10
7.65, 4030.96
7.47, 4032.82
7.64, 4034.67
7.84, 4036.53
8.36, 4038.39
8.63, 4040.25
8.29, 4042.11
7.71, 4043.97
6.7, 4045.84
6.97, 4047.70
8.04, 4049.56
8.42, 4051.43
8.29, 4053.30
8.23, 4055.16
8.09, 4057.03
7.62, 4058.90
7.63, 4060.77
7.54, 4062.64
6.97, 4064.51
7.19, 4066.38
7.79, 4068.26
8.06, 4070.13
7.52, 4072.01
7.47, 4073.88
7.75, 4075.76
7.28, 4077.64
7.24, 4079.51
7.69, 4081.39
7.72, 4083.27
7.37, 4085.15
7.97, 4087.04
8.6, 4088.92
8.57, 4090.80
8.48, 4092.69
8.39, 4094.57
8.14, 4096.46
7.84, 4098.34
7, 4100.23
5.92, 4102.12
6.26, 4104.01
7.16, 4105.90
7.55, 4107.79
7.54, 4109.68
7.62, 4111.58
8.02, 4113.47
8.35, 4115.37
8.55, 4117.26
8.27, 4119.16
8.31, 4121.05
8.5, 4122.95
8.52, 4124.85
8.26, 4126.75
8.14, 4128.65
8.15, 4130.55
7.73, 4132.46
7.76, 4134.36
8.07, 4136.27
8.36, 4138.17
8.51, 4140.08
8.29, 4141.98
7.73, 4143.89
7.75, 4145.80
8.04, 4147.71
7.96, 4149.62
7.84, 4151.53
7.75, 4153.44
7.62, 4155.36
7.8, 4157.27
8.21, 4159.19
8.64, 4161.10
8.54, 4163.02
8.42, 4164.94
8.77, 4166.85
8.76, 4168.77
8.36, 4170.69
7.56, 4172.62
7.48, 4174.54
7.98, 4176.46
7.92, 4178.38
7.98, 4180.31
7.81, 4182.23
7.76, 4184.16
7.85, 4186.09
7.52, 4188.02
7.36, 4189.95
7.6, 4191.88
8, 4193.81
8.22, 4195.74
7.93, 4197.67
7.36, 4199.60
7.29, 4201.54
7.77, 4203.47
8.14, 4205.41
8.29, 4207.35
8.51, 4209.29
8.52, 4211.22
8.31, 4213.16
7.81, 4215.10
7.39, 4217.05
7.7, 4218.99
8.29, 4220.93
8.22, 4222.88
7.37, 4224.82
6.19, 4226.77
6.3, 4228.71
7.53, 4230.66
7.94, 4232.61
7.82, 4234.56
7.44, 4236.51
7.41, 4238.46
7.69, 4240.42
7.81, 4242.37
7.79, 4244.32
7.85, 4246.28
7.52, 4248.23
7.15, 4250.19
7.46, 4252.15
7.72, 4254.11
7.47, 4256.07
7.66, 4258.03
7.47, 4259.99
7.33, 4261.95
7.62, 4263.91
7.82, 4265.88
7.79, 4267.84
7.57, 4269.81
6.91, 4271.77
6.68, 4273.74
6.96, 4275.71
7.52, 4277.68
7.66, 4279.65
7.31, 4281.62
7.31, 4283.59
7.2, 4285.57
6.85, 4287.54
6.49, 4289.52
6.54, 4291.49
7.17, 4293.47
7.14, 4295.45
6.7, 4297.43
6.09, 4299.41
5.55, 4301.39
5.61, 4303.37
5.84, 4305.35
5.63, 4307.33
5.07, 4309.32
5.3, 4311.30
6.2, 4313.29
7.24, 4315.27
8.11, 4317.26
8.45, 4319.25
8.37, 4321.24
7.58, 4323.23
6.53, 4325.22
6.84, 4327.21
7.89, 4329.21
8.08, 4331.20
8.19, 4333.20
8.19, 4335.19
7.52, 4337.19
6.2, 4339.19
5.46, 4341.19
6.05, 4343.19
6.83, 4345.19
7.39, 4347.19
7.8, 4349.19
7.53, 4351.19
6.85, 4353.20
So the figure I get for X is -0.14 mag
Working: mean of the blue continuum 5.21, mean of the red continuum 7.75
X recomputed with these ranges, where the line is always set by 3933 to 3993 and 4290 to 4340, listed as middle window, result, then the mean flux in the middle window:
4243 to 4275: -0.13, 7.49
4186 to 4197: -0.22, 7.76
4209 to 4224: -0.25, 8.07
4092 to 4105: -0.25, 7.41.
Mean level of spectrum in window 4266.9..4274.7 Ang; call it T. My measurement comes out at 7.24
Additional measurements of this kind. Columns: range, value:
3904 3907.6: 5.93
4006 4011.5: 7.77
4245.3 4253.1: 7.49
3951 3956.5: 6.91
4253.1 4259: 7.61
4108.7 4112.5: 7.57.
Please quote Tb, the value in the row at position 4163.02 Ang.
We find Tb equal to 8.54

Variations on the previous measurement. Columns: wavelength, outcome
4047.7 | 6.97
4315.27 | 7.24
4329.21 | 7.89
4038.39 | 8.36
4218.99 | 7.7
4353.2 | 6.85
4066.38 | 7.19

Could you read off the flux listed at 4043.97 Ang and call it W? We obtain 7.71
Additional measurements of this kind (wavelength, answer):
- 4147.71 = 8.04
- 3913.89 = 7.44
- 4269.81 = 7.57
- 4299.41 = 6.09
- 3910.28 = 7.37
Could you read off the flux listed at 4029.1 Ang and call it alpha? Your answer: 8.01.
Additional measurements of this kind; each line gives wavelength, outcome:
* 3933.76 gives 1.28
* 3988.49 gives 7.51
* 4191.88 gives 7.6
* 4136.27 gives 8.07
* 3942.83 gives 4.8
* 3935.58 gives 1.41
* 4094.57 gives 8.39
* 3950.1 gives 6.36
